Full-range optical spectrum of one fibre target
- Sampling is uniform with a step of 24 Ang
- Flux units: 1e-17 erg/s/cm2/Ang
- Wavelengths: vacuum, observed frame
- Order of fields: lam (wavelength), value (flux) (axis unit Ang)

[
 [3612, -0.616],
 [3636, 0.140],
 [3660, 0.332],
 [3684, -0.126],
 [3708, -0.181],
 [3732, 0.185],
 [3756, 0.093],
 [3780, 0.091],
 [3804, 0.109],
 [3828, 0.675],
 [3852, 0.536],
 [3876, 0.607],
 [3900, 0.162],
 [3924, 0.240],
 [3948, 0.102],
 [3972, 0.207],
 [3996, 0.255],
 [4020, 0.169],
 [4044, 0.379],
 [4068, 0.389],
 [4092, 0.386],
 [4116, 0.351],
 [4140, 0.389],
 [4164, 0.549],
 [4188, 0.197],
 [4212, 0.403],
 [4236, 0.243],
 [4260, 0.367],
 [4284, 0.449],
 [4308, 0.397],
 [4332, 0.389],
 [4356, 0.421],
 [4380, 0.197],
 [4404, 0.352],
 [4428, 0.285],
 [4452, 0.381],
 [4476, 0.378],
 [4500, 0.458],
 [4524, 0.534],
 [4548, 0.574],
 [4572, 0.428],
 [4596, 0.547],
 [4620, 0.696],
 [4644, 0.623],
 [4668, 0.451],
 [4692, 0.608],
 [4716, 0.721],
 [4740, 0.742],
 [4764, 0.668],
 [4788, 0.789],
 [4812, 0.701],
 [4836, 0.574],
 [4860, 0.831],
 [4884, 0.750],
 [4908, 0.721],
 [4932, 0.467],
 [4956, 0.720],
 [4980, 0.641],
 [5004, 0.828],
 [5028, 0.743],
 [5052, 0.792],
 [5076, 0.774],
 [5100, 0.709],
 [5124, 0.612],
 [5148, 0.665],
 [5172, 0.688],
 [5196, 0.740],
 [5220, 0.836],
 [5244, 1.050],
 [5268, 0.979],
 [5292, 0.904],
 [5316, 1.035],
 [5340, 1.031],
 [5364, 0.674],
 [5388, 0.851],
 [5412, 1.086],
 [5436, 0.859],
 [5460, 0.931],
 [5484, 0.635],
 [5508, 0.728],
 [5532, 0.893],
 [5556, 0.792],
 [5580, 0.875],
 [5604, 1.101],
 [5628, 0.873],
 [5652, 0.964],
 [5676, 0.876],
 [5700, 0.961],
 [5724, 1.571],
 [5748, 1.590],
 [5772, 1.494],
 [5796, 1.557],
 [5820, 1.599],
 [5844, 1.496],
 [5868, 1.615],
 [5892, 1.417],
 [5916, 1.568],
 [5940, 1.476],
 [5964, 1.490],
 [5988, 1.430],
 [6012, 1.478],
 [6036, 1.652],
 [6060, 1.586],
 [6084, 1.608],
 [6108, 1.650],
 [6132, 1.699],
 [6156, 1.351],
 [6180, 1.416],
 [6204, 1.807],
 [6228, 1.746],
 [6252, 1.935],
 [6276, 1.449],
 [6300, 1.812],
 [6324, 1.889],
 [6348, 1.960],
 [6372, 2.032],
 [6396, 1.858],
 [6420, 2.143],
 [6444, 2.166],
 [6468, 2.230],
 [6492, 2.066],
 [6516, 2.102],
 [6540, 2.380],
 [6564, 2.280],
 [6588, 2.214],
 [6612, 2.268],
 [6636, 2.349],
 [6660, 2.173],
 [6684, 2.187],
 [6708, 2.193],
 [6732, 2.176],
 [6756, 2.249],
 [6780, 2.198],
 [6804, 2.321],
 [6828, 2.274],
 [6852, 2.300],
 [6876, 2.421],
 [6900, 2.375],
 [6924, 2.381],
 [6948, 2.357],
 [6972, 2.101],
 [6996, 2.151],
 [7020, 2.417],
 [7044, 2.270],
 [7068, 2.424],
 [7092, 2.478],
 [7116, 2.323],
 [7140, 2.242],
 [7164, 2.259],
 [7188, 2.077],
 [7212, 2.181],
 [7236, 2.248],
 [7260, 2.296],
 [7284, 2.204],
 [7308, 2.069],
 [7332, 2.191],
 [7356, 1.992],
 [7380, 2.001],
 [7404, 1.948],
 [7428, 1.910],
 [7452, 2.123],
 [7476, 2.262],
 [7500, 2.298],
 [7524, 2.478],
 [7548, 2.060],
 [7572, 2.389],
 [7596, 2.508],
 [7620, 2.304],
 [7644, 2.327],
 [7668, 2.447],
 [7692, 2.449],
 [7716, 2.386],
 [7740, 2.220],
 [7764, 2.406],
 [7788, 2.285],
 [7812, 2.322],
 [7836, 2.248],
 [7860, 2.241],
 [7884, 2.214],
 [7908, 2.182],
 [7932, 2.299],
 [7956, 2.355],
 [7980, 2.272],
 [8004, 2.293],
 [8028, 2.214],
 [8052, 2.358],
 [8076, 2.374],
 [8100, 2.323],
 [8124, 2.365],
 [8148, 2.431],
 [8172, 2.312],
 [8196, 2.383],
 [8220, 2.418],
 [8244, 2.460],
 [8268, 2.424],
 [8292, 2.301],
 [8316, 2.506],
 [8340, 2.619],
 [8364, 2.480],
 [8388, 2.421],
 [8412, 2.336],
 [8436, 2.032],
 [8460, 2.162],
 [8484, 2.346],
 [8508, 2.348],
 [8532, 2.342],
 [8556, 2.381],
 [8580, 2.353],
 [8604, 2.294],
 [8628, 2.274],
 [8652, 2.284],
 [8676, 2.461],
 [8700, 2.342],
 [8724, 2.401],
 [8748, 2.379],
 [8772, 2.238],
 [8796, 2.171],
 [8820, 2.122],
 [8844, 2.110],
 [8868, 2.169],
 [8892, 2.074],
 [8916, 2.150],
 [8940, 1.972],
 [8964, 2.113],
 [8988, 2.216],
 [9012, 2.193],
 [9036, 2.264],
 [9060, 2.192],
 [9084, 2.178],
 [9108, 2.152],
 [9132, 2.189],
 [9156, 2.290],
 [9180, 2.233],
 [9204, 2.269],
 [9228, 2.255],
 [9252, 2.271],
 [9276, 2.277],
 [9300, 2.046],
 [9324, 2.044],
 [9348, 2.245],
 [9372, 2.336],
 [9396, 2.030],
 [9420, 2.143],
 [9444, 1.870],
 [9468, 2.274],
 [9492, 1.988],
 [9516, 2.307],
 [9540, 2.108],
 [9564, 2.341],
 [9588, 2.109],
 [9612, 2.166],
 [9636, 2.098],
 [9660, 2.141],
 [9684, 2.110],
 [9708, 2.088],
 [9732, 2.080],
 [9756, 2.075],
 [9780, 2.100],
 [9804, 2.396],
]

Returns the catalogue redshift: 0.433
